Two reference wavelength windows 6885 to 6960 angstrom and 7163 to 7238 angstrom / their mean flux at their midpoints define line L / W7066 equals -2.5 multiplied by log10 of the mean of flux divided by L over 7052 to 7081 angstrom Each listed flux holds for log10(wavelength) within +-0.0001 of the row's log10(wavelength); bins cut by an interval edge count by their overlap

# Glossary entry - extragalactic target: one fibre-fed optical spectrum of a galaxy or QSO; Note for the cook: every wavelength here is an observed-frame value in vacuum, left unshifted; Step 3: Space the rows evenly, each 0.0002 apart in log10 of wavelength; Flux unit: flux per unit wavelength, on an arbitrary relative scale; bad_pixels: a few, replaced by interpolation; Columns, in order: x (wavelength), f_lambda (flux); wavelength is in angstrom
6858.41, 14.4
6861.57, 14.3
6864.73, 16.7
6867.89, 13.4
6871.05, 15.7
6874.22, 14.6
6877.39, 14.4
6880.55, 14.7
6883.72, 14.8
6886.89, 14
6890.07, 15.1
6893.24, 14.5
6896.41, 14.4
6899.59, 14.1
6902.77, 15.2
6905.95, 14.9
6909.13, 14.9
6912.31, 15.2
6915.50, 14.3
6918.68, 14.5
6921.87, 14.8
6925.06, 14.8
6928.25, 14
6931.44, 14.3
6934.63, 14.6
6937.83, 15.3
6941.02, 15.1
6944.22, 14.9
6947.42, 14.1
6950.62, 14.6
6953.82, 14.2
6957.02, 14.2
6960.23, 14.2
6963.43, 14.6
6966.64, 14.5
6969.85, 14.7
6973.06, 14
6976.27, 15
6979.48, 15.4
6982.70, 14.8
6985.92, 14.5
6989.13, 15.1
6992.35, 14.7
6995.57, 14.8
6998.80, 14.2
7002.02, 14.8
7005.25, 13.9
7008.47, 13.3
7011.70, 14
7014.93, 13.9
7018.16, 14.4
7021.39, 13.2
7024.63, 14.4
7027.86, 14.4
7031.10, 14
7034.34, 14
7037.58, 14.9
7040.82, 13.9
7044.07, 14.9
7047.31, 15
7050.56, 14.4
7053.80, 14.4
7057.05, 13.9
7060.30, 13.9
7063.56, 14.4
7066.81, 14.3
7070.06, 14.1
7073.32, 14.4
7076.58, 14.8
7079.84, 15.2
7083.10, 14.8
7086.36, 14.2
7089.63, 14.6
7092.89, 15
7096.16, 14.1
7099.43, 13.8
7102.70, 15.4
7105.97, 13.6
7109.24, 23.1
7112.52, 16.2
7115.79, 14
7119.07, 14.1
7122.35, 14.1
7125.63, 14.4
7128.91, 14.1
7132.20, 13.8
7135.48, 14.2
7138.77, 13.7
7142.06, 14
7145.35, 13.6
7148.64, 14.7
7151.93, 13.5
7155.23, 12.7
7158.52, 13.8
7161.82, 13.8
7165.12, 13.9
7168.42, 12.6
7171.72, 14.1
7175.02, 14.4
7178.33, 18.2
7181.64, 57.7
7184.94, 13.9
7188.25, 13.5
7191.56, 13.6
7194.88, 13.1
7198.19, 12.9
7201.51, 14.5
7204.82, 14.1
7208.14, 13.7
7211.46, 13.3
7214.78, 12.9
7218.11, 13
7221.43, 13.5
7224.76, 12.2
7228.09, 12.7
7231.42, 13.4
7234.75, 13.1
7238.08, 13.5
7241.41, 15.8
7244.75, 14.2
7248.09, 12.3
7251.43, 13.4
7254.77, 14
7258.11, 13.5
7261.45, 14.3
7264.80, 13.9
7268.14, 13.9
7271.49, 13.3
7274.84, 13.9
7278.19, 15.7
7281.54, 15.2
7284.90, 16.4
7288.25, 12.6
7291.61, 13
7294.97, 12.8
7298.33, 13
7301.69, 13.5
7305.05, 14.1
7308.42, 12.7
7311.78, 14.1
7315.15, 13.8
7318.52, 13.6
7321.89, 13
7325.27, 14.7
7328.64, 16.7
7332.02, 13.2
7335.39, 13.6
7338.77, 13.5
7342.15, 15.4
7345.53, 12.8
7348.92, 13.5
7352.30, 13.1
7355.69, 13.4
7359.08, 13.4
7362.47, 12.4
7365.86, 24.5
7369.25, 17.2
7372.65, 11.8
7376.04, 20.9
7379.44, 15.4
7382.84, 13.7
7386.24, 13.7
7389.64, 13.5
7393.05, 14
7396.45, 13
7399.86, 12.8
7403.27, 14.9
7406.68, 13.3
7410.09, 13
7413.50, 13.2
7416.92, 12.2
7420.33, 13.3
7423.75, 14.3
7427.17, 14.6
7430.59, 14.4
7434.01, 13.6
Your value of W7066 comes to 0.05 mag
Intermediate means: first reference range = 14.6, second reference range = 15.6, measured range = 14.4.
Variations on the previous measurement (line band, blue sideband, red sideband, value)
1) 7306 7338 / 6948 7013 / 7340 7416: 0.04 mag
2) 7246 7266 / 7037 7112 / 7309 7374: 0.07 mag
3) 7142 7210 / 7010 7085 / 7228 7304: -0.15 mag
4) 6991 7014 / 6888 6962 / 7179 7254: 0.05 mag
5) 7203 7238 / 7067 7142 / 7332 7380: 0.13 mag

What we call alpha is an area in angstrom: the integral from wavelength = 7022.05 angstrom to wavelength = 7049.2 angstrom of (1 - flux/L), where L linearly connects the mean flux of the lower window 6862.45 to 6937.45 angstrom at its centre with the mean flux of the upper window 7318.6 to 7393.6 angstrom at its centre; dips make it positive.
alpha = 0.6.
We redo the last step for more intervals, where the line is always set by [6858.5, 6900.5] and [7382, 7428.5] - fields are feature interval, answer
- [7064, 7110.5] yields -2.6 angstrom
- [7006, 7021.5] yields 0.6 angstrom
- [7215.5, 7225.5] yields 0.7 angstrom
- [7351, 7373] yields -2.8 angstrom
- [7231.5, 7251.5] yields 0.2 angstrom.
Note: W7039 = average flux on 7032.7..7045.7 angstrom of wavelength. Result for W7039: 14.4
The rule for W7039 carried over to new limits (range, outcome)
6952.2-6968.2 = 14.3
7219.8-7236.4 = 13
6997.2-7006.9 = 14.3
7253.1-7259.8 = 13.8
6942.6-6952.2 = 14.5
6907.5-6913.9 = 15.1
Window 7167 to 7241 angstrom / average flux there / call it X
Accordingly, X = 15.6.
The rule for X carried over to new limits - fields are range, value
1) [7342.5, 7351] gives 13.5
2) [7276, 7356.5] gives 13.9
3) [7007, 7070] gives 14.2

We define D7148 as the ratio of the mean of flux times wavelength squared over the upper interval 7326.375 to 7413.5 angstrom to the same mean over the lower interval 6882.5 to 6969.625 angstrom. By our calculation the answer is 1.12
